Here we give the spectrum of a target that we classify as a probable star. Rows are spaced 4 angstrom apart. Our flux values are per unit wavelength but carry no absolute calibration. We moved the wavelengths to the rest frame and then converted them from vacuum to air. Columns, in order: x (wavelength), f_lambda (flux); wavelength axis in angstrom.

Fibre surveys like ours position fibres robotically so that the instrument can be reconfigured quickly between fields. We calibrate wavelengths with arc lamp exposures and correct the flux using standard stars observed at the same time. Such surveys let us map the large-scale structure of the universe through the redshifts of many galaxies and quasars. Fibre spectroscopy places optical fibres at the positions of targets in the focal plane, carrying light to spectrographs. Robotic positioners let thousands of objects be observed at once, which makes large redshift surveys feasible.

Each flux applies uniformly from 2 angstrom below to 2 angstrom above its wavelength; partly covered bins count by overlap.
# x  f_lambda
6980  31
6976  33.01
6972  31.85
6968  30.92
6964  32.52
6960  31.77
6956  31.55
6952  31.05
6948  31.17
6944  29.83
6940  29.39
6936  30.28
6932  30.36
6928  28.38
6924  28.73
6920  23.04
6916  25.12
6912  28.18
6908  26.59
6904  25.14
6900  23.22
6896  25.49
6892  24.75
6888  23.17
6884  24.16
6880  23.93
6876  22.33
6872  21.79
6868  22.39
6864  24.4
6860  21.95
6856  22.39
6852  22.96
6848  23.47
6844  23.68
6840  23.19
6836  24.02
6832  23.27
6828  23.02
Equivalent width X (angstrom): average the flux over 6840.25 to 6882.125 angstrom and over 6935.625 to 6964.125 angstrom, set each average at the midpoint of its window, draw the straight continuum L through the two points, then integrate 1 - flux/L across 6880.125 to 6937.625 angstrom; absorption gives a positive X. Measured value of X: 2.42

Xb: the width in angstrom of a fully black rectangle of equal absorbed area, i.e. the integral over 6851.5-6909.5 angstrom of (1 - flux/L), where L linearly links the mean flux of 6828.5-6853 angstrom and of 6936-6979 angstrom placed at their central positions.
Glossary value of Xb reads 5.4 angstrom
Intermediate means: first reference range 23.4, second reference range 31.3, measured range 23.6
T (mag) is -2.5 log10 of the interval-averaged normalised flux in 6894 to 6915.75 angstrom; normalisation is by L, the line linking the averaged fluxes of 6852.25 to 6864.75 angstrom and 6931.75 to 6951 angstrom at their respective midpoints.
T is 0.05 mag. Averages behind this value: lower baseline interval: 22.8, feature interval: 25.7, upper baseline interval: 30.2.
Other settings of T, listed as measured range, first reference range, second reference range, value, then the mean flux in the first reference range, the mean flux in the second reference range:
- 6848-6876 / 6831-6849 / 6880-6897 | 0.056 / 23.5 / 24.3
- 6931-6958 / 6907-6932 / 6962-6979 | -0.040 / 27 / 32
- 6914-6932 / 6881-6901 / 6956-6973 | 0.030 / 24.2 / 31.7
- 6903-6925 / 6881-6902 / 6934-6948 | 0.030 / 24.1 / 30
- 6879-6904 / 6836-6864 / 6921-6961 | 0.089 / 23.1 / 30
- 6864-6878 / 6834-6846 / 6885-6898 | 0.076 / 23.6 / 24.4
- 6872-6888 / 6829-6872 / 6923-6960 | 0.098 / 23.1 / 30.2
